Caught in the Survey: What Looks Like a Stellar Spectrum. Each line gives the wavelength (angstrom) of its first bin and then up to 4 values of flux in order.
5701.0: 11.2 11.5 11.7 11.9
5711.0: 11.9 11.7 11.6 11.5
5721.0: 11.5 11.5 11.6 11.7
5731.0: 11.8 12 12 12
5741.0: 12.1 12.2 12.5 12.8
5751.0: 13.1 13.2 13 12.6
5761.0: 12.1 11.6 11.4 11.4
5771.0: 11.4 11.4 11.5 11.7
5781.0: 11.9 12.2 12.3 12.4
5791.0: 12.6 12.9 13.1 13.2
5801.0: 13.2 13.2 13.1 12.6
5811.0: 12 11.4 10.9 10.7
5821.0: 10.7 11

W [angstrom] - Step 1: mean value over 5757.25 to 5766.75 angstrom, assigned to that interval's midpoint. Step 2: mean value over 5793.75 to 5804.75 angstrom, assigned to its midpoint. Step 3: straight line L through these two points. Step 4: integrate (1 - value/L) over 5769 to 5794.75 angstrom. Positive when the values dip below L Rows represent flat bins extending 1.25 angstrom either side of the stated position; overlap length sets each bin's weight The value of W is 1.2 angstrom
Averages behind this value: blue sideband 12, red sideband 13.2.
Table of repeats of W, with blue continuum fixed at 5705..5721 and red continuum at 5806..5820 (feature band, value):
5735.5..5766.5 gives -1.9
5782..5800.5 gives -1.6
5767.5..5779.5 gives 0.2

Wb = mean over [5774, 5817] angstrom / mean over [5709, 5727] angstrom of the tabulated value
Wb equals 1.1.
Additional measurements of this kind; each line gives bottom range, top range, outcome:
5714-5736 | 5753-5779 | 1.02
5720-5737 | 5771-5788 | 1.01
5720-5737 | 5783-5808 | 1.09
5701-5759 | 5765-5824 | 1.00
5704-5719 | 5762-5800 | 1.03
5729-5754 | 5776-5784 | 0.96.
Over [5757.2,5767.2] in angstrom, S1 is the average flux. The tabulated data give 11.9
